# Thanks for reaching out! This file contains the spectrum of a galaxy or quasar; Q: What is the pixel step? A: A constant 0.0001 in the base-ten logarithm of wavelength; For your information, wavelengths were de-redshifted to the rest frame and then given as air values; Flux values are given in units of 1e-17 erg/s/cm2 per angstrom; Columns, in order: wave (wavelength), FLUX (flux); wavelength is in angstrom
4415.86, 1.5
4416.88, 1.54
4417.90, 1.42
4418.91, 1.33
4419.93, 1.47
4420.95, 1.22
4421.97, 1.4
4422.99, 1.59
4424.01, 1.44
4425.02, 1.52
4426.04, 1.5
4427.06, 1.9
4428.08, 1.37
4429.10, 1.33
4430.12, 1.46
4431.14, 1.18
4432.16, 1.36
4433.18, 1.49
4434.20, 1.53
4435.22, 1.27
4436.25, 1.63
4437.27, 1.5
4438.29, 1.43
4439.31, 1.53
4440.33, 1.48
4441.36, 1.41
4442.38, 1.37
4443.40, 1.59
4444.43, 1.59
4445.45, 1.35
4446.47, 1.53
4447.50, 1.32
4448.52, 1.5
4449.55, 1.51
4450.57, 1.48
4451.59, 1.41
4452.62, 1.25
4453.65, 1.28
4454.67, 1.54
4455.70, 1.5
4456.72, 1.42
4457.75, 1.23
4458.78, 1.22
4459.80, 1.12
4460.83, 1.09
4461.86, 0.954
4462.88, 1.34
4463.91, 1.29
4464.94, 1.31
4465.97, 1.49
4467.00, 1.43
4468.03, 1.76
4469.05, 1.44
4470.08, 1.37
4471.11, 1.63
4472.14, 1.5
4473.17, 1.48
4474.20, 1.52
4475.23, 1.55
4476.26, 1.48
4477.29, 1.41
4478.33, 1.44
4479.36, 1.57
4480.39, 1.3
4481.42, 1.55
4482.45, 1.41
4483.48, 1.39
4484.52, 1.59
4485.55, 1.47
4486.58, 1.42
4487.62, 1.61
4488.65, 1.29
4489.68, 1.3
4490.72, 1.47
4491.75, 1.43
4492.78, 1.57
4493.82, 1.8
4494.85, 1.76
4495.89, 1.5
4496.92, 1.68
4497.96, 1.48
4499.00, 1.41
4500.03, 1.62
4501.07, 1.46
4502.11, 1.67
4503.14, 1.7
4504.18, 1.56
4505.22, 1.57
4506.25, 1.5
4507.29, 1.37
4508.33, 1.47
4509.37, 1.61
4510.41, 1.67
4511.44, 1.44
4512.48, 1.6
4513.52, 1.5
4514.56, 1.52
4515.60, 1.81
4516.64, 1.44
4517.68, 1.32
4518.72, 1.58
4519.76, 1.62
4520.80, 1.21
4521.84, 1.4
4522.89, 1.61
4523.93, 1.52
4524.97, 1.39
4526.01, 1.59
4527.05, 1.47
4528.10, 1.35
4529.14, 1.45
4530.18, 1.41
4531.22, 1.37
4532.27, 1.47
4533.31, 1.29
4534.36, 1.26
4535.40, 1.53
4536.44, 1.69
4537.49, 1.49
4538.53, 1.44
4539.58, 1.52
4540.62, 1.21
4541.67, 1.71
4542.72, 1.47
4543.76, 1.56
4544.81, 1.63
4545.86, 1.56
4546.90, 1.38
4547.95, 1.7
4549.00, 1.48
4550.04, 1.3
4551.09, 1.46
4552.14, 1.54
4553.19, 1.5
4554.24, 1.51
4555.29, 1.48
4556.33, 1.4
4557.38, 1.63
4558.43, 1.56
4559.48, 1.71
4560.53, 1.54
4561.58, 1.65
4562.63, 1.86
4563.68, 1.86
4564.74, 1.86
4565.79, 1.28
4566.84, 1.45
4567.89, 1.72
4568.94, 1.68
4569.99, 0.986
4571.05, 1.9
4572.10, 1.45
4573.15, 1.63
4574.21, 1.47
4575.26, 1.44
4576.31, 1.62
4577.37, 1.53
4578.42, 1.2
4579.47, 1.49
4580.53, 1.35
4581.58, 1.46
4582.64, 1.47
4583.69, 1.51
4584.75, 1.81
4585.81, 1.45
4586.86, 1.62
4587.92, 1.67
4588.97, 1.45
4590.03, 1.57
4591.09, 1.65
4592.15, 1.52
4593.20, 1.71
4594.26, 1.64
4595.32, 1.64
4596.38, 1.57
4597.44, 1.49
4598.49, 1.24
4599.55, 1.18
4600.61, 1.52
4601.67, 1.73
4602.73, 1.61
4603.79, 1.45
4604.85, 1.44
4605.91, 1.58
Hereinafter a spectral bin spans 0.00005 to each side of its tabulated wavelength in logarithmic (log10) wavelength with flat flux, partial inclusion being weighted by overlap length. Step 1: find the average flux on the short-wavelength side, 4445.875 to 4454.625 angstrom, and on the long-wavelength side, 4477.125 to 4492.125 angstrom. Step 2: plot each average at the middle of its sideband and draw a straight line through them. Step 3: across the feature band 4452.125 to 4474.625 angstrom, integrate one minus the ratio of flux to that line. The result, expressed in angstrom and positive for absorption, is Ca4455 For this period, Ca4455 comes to 0.9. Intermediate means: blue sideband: 1.42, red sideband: 1.44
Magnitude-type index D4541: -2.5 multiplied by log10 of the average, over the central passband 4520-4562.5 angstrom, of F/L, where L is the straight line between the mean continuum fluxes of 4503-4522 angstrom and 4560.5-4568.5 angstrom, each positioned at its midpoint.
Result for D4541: 0.08 mag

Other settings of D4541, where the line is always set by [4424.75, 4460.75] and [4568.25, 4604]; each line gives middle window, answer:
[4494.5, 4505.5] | -0.08 mag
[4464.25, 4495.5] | -0.03 mag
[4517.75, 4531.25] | 0.02 mag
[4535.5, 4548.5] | -0.03 mag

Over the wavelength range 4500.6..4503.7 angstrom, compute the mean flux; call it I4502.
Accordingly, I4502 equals 1.61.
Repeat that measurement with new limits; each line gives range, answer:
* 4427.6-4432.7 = 1.34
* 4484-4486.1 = 1.53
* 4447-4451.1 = 1.46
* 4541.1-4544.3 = 1.57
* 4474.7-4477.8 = 1.48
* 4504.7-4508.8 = 1.48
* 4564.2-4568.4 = 1.58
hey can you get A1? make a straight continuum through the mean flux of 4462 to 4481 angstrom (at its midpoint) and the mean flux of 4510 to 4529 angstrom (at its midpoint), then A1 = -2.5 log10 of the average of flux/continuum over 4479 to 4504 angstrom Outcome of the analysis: -0.034 mag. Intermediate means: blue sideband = 1.45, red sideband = 1.5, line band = 1.52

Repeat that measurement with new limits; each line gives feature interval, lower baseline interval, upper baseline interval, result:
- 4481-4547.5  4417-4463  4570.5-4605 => -0.02 mag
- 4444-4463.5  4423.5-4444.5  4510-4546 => 0.10 mag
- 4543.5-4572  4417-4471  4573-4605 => -0.04 mag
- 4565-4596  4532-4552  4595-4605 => -0.03 mag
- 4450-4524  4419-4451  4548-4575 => 0.02 mag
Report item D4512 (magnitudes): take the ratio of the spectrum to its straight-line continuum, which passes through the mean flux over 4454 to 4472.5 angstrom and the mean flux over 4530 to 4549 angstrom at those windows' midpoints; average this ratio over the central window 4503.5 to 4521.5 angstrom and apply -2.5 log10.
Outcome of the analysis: -0.06 mag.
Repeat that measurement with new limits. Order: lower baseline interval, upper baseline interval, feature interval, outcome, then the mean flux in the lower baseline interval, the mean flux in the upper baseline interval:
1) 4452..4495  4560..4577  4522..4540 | 0.05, 1.43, 1.59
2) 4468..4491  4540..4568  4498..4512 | -0.03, 1.47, 1.55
